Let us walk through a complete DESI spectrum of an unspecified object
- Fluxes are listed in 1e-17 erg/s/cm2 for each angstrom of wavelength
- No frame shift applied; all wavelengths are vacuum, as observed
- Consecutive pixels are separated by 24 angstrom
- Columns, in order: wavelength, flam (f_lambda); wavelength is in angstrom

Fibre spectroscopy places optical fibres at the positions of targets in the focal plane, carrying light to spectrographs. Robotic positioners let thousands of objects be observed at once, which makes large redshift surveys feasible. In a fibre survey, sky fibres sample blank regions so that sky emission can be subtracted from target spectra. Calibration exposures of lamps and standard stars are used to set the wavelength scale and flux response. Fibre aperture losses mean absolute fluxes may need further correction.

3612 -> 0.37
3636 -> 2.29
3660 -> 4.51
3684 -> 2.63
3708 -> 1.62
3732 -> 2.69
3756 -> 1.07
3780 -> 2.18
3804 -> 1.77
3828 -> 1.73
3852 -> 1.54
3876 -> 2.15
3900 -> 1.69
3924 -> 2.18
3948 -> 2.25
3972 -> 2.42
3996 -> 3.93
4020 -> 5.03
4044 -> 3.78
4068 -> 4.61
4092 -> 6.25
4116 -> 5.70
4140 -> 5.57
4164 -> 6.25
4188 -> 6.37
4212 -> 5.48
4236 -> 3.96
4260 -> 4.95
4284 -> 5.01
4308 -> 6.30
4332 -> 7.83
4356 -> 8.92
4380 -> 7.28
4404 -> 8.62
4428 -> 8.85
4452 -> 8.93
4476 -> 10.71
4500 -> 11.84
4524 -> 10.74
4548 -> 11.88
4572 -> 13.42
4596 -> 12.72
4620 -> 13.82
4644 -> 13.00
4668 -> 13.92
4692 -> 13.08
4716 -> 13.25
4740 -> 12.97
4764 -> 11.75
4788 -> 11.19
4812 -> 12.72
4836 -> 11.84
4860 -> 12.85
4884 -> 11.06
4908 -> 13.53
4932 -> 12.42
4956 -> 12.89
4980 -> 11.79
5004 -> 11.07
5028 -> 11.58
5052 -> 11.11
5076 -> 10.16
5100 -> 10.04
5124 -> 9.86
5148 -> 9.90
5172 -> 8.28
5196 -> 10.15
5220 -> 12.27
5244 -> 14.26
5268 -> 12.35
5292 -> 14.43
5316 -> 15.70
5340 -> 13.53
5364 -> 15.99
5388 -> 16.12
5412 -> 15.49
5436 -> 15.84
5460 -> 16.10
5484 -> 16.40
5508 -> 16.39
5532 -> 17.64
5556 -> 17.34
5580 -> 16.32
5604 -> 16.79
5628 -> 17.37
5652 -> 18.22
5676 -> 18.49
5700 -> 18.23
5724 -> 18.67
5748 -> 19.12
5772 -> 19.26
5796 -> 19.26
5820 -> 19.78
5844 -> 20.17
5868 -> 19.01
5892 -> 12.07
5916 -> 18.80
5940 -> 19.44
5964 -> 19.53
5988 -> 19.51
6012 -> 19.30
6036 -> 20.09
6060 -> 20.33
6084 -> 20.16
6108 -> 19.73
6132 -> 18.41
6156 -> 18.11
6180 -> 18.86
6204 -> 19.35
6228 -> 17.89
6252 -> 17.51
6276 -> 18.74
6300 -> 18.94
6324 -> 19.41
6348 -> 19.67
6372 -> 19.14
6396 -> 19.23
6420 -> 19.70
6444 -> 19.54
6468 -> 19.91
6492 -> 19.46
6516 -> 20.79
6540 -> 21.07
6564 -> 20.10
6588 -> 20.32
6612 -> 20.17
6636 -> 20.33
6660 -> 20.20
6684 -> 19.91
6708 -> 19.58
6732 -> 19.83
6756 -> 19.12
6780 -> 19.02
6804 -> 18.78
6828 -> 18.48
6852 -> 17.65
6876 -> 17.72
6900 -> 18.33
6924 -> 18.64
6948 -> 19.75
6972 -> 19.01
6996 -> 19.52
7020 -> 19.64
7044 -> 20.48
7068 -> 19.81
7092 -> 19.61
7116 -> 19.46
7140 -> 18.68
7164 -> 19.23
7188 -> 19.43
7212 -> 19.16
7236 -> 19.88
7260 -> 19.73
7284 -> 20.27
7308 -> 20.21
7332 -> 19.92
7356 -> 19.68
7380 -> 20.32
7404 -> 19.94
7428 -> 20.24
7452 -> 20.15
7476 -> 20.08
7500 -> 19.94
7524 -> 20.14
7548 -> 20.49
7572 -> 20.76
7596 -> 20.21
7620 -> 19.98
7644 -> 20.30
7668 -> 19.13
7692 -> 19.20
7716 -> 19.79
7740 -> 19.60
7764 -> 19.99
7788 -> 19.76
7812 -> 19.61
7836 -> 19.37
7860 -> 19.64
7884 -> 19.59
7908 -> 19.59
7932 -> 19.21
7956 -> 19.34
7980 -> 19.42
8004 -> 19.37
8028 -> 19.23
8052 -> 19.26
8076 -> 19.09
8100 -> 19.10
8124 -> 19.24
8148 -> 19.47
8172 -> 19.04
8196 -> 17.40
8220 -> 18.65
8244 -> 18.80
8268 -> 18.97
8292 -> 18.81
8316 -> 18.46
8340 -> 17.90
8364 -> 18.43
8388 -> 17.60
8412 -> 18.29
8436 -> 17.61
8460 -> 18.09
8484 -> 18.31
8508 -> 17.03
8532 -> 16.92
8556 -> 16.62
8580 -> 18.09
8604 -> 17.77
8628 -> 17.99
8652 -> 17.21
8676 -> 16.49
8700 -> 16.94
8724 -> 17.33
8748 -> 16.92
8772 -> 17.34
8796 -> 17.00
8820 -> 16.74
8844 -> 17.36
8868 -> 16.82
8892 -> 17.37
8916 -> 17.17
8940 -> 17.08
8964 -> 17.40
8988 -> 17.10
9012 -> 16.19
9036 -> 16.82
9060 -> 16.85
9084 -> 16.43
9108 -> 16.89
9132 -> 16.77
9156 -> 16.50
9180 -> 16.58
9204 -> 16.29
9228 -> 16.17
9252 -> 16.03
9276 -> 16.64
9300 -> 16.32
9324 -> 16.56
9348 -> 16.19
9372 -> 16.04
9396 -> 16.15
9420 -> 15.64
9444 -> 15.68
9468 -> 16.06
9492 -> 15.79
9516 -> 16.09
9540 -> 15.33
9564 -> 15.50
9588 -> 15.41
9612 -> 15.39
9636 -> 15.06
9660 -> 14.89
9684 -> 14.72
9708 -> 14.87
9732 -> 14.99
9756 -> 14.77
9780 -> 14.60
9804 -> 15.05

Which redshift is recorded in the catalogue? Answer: 0.00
